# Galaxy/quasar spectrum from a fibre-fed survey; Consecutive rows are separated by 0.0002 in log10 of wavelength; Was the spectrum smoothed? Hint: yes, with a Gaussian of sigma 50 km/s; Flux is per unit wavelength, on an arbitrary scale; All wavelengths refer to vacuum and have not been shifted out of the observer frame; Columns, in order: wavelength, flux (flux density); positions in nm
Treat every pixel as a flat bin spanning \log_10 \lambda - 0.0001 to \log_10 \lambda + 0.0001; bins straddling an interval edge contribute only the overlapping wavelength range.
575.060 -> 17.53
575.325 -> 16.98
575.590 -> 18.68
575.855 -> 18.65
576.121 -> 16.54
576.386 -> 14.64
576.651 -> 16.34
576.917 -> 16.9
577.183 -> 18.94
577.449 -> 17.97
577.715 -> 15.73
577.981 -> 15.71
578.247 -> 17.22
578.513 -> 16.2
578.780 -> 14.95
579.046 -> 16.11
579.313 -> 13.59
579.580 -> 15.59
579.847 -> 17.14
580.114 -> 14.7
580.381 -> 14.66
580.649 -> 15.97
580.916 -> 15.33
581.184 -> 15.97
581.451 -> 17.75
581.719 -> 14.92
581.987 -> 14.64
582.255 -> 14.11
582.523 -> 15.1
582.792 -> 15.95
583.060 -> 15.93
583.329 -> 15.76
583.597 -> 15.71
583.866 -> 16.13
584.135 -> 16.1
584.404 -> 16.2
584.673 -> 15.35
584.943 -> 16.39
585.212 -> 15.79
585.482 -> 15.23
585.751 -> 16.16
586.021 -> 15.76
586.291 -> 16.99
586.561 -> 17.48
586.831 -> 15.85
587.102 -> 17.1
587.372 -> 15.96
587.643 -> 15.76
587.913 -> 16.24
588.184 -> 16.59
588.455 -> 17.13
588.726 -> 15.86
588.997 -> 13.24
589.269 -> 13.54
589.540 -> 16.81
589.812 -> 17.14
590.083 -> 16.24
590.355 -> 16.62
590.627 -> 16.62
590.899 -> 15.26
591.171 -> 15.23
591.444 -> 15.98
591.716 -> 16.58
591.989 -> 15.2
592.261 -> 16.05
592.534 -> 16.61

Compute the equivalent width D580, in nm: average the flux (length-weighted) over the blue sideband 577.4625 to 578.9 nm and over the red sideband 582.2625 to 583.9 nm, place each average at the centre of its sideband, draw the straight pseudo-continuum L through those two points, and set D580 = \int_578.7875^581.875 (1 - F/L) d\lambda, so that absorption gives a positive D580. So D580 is 0.06 nm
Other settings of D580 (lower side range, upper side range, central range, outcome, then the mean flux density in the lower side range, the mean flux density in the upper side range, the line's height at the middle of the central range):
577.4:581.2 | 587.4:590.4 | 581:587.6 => -0.04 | 15.7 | 15.9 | 15.8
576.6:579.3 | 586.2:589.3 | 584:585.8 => 0.03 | 16.5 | 16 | 16.2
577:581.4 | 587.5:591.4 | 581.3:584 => 0.06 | 16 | 15.9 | 16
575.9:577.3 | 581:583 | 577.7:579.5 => 0.07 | 16.8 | 15.5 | 16.3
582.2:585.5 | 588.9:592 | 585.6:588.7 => -0.14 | 15.7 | 15.8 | 15.7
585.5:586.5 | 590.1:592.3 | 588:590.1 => 0.04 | 16.3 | 16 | 16.1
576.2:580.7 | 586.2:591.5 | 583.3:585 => 0.01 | 16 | 16.1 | 16.1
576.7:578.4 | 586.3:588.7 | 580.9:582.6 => 0.14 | 17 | 16.5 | 16.8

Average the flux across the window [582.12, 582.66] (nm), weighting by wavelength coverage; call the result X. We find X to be 14.6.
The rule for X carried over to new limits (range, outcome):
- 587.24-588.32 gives 16.1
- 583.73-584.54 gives 16.1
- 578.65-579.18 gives 15.5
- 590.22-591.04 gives 16.2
